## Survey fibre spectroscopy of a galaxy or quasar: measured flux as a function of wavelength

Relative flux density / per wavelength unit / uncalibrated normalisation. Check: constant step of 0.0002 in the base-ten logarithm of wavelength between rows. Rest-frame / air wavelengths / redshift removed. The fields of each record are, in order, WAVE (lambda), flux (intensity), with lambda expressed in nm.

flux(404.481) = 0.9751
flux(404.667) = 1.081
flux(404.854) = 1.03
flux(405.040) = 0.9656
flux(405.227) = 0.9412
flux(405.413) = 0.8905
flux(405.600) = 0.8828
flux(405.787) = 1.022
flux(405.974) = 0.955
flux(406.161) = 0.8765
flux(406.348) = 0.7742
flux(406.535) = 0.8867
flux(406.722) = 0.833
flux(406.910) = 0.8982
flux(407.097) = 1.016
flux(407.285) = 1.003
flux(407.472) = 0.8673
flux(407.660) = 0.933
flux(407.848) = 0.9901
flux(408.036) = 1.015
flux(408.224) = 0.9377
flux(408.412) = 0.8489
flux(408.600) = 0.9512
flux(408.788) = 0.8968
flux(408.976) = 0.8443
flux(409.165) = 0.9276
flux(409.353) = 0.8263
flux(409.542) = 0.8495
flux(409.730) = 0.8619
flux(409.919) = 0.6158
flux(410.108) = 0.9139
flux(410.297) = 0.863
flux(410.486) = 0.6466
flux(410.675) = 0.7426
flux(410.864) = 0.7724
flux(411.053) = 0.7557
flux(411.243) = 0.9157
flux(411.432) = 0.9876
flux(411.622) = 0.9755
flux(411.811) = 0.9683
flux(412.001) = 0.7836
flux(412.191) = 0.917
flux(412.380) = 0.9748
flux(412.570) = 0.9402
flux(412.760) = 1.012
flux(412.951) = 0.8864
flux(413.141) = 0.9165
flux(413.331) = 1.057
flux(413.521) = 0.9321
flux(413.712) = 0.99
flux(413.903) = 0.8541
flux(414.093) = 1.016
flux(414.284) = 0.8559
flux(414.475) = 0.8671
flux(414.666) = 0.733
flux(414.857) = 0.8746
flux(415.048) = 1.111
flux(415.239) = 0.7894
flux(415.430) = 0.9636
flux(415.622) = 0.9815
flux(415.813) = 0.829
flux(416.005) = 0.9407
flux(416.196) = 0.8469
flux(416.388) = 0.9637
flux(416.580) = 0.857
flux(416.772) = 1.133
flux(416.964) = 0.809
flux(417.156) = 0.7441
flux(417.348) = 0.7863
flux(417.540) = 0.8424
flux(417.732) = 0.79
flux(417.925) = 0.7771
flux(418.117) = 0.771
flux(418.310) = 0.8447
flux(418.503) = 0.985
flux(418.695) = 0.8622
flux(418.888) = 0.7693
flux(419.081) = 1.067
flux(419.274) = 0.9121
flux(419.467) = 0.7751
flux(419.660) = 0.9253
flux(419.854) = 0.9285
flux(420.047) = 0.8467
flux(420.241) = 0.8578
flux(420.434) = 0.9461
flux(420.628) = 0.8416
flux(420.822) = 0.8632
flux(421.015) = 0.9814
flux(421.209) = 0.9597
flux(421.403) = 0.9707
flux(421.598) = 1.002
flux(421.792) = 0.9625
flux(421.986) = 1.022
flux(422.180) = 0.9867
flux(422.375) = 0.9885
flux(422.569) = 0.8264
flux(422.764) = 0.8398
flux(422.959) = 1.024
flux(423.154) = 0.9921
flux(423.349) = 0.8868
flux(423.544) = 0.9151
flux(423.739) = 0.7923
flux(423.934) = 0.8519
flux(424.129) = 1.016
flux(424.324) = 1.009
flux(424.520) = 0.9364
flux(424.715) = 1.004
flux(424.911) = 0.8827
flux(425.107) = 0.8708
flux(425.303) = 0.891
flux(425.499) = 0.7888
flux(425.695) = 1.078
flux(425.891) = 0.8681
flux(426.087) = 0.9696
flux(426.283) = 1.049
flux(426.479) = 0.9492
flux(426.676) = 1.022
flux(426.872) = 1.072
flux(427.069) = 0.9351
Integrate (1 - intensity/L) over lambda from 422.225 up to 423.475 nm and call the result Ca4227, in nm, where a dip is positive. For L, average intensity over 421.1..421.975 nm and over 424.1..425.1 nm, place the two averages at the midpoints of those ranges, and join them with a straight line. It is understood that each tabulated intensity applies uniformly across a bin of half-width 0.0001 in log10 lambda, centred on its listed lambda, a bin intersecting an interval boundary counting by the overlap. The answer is 0.05 nm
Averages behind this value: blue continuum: 0.978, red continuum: 0.957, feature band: 0.928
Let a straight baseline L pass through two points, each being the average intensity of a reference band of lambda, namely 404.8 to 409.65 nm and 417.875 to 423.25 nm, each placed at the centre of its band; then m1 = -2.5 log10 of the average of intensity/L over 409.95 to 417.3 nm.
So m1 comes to 0.02 mag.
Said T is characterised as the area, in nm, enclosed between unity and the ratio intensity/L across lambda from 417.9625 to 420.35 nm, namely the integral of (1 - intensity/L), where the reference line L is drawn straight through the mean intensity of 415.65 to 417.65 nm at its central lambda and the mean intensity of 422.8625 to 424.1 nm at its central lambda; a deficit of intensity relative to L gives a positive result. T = 0.04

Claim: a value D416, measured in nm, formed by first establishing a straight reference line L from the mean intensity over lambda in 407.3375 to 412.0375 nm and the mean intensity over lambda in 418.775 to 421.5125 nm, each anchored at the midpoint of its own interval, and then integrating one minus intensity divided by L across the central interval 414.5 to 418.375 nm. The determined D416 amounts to 0.094 nm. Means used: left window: 0.87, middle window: 0.869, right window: 0.903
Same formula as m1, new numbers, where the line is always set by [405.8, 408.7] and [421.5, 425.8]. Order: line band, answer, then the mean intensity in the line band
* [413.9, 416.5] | 0.03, 0.903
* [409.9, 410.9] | 0.20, 0.769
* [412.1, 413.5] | -0.04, 0.957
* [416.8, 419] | 0.13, 0.828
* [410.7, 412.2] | 0.06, 0.876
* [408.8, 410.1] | 0.11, 0.832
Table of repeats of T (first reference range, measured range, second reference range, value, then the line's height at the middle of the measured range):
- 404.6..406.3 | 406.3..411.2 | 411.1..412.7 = 0.40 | 0.941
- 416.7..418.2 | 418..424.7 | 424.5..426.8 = -0.26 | 0.883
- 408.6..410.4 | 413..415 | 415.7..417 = -0.05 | 0.894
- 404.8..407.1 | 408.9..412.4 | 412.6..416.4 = 0.27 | 0.918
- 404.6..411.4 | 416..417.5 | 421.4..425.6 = 0.05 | 0.912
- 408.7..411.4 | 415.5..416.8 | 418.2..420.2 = -0.09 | 0.867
